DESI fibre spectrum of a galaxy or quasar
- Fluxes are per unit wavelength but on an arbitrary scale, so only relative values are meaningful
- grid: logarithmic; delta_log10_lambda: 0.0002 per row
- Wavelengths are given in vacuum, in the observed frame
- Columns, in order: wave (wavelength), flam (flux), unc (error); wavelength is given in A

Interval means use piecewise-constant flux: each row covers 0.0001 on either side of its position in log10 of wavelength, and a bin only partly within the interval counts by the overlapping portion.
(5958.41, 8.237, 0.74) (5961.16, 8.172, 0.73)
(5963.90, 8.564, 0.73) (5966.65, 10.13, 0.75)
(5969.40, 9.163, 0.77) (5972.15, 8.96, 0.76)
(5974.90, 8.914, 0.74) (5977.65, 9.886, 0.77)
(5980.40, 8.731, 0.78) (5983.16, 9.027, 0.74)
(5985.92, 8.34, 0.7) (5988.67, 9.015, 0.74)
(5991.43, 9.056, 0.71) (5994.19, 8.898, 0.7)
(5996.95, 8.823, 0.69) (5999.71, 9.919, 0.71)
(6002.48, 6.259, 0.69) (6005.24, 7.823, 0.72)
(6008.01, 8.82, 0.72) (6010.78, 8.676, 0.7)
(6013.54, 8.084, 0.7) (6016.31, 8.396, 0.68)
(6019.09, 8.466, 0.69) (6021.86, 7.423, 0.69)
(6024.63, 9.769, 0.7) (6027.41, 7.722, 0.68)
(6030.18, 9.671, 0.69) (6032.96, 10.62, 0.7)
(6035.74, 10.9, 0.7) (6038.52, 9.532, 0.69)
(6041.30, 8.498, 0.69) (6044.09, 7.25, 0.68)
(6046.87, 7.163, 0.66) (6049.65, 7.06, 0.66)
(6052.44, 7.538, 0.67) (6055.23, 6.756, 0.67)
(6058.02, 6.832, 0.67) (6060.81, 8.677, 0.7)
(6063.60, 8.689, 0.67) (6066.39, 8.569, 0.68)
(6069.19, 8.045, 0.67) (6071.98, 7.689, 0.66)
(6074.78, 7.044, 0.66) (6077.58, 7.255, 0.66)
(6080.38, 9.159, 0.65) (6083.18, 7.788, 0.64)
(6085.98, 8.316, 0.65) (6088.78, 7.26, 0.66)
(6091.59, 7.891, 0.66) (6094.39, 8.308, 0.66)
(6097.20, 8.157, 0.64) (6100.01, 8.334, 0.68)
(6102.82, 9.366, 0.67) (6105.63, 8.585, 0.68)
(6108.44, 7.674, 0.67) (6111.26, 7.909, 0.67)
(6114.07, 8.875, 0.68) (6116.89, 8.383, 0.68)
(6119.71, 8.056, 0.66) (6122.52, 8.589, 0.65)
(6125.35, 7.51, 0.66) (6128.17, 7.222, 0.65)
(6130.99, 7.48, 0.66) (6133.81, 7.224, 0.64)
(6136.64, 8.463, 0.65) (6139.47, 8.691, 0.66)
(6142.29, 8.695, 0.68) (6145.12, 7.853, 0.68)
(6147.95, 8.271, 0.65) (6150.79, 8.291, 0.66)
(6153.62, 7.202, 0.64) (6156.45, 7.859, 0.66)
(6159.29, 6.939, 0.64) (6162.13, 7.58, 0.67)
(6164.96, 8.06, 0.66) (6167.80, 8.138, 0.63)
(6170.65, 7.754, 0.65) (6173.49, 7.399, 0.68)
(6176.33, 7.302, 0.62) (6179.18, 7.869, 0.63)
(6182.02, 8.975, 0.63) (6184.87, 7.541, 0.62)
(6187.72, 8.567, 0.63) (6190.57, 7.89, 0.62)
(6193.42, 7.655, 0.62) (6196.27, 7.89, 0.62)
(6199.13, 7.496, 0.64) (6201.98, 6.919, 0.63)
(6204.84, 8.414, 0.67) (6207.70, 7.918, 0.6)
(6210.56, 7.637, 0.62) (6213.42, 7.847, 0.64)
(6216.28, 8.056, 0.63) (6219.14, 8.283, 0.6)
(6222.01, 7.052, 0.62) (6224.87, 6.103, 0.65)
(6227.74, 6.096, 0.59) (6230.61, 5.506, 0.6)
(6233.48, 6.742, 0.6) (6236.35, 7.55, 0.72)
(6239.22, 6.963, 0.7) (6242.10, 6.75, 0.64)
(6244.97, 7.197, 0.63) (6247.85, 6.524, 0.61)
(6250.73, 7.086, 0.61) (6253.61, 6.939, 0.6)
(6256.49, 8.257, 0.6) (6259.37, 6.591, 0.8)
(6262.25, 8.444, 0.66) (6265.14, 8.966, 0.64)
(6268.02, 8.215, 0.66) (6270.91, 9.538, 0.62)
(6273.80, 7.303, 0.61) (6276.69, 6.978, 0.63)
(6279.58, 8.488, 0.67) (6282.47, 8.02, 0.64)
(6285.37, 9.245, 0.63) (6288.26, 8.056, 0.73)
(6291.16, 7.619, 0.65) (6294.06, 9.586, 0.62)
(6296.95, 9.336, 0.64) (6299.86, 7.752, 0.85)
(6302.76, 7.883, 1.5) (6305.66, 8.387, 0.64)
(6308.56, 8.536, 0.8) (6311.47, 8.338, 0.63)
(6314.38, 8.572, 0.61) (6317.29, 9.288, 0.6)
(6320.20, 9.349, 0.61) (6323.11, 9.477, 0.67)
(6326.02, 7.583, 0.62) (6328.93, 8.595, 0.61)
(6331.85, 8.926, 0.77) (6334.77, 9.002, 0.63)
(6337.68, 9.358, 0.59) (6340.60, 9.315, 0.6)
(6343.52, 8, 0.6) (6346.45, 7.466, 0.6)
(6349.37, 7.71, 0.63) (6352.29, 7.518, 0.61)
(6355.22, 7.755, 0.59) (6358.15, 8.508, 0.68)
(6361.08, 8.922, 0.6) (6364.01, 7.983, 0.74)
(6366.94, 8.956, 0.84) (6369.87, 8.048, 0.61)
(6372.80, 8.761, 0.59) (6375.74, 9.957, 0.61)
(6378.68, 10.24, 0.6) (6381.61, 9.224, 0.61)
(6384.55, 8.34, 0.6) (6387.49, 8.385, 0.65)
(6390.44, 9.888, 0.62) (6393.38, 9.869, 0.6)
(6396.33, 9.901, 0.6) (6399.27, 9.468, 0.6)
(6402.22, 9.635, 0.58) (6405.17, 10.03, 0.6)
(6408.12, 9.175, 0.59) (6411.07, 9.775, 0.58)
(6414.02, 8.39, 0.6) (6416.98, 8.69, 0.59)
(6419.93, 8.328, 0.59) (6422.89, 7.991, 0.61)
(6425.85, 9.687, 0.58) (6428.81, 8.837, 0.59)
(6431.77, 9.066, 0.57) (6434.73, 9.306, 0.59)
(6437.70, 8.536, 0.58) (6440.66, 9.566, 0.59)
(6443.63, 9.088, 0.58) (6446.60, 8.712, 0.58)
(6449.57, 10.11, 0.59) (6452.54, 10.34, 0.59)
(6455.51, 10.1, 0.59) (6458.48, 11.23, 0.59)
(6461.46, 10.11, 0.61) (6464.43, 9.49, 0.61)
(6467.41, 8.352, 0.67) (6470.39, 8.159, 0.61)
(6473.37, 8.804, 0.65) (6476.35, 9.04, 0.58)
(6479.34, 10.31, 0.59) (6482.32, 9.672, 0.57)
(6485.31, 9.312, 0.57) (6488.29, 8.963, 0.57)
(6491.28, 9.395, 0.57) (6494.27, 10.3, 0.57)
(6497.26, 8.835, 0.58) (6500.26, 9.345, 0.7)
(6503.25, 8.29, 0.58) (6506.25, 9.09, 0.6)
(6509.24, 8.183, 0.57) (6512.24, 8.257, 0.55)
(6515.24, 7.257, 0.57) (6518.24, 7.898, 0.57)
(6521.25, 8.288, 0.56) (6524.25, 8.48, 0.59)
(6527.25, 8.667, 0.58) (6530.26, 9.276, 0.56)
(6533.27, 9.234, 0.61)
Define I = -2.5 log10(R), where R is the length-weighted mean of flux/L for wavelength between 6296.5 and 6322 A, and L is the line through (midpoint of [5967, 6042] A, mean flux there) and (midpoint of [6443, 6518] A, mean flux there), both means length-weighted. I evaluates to 0.06 mag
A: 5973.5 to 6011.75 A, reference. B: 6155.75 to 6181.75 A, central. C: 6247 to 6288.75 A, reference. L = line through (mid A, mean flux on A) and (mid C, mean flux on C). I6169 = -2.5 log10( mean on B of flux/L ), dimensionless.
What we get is 0.07 mag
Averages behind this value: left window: 8.73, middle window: 7.71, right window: 7.93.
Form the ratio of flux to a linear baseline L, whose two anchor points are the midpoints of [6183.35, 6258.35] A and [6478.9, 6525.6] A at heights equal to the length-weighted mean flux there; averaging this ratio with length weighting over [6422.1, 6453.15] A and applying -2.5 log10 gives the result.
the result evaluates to -0.09 mag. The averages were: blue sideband 7.34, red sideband 8.84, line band 9.2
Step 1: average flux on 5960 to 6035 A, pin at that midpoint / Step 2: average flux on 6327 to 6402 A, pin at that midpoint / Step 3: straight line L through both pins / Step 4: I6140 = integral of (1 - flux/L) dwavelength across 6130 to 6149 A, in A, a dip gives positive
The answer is 1.52 A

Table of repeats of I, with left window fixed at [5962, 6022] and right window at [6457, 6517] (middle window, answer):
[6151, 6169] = 0.16 mag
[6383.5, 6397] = -0.03 mag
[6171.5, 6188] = 0.13 mag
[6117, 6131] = 0.13 mag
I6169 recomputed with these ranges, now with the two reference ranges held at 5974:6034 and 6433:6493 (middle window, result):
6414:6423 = 0.12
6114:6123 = 0.06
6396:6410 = -0.03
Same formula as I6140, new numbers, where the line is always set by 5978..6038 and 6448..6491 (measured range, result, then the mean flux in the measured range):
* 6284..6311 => 2.34 A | 8.48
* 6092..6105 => 0.68 A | 8.5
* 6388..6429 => 0.91 A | 9.25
